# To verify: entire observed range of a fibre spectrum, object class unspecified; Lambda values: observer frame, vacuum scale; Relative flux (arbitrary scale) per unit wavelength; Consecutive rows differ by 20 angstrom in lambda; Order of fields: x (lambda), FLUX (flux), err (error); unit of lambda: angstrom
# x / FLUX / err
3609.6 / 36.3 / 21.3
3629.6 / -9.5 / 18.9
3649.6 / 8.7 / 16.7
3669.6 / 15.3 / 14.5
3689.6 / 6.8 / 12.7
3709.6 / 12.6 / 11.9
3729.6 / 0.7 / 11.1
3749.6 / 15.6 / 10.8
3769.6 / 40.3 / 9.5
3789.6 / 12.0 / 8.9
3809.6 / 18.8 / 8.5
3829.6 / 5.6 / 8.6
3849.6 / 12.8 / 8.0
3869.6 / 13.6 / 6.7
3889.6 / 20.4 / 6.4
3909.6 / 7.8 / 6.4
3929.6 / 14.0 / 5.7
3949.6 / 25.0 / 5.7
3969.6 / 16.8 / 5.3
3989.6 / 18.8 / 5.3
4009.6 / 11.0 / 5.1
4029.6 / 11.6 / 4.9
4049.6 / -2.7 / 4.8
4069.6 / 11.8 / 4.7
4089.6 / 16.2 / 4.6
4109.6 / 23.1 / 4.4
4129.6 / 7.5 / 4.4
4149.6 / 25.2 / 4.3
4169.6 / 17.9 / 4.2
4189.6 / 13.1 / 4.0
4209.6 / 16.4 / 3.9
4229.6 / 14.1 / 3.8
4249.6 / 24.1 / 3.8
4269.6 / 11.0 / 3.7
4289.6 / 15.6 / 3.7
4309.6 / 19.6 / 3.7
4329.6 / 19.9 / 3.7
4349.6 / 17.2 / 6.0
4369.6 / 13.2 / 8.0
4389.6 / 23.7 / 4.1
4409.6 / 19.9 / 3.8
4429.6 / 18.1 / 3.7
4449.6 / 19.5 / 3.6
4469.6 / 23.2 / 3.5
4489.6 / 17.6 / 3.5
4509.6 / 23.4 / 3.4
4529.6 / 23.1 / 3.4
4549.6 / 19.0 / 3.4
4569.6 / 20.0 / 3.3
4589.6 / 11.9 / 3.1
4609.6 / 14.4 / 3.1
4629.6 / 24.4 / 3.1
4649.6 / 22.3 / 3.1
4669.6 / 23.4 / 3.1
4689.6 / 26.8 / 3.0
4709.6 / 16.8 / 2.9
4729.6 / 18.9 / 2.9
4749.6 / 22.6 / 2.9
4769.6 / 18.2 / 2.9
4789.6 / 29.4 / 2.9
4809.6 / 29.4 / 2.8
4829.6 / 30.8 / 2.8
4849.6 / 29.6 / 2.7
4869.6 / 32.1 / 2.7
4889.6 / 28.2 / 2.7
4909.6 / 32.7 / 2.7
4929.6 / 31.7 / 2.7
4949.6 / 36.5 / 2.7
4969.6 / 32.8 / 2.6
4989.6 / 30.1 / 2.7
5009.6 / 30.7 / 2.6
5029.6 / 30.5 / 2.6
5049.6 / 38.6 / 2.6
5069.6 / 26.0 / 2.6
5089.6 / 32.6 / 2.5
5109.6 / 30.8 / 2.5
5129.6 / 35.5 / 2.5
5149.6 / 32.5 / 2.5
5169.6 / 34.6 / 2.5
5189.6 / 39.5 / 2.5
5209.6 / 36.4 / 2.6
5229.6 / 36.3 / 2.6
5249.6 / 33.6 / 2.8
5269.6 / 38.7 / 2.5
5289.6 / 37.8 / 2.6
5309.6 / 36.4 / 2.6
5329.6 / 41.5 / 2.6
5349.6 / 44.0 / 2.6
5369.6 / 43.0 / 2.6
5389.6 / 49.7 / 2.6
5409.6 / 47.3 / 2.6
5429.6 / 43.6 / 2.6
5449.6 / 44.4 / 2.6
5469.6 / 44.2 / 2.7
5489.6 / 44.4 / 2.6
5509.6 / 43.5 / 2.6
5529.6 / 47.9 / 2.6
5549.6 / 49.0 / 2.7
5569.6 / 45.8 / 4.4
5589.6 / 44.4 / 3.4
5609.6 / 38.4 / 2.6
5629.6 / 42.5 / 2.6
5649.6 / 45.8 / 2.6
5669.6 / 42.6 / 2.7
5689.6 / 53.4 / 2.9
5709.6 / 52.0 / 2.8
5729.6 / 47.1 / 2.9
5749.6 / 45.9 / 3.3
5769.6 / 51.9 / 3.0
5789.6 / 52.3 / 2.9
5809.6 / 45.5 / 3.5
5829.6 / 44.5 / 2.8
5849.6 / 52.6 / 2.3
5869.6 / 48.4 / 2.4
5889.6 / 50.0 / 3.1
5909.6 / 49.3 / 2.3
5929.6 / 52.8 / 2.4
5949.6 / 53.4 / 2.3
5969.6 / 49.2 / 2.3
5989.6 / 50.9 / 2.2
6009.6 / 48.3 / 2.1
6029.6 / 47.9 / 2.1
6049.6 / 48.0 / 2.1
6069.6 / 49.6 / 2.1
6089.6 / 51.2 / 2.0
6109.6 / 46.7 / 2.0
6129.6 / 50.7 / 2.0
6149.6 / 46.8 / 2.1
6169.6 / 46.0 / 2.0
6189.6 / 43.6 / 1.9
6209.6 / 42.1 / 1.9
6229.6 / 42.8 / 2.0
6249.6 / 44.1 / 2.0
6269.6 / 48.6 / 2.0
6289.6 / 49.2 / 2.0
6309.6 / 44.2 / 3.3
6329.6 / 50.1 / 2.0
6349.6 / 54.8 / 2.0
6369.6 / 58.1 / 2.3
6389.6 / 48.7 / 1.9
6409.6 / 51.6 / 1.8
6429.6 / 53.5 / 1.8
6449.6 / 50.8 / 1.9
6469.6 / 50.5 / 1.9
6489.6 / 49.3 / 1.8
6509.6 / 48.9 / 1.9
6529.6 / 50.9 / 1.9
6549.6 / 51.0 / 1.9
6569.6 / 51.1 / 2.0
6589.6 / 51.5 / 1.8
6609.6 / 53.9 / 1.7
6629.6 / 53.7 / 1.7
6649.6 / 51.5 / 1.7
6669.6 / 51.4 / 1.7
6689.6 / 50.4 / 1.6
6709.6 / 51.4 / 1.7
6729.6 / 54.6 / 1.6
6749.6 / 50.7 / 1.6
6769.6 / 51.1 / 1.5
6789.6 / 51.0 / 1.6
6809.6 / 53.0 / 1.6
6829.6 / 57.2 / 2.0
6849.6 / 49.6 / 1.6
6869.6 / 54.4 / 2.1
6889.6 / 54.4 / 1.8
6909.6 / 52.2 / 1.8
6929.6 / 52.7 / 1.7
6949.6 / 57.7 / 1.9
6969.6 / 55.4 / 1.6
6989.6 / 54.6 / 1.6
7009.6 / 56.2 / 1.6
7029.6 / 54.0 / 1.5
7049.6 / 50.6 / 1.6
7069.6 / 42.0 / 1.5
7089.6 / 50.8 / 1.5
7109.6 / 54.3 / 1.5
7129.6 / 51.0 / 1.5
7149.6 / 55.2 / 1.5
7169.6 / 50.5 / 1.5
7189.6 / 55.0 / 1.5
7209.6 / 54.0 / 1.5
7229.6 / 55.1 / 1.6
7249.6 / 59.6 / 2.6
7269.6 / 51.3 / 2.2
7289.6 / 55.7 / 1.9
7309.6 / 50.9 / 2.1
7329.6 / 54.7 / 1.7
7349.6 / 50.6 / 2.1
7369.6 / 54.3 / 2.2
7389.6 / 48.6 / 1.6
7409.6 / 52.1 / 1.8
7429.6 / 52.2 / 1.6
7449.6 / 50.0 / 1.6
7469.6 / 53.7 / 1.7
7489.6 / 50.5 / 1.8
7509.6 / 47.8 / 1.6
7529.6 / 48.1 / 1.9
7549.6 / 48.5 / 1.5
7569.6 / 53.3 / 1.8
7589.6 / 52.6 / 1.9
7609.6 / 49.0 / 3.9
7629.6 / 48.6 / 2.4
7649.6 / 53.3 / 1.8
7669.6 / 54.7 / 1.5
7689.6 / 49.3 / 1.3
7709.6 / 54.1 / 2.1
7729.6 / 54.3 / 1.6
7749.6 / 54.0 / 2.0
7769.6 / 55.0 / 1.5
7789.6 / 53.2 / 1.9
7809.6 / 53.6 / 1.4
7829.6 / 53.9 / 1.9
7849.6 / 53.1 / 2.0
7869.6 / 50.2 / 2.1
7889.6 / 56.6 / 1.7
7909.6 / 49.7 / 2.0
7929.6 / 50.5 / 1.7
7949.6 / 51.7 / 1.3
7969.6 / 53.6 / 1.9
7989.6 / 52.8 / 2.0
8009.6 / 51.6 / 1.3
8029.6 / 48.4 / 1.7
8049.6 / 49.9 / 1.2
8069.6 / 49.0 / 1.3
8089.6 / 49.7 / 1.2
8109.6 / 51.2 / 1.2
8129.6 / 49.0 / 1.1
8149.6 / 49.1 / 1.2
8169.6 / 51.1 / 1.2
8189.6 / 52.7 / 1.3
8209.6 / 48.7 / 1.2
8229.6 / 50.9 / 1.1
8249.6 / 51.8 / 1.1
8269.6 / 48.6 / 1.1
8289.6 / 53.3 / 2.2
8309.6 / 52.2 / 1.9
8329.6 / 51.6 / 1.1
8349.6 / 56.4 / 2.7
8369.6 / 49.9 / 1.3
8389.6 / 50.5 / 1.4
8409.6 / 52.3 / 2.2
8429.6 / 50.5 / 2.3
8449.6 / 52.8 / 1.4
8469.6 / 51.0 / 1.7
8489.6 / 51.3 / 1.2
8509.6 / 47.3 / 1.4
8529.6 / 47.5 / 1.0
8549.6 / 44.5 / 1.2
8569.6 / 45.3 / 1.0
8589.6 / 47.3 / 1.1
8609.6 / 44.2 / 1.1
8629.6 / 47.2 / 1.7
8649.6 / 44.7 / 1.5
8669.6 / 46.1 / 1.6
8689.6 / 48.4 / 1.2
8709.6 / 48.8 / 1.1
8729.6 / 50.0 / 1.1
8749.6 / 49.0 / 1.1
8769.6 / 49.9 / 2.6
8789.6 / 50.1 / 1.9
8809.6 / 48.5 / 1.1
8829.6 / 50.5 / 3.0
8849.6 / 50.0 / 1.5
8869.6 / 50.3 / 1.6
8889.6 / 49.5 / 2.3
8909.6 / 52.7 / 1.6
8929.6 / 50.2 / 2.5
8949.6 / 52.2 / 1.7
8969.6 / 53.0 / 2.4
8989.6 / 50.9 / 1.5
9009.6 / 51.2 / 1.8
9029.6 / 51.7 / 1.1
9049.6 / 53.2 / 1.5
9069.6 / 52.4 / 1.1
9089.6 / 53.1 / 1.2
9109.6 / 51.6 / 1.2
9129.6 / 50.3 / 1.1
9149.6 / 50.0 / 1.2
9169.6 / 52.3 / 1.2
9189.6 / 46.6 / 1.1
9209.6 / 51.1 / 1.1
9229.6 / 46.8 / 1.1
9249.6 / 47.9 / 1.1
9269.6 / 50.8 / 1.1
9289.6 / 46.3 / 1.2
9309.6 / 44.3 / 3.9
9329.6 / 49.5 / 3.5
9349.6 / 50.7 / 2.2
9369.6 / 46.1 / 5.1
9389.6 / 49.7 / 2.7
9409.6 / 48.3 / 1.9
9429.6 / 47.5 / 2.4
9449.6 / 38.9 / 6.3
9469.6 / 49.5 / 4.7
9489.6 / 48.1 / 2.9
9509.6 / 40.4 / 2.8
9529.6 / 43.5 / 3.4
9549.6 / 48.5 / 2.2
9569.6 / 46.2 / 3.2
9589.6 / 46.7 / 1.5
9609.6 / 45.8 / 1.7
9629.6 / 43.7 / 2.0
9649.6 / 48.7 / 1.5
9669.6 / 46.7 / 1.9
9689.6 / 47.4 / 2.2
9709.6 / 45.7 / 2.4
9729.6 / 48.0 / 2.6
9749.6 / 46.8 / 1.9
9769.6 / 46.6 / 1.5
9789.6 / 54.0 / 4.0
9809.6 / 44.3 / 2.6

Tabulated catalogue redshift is 0.199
